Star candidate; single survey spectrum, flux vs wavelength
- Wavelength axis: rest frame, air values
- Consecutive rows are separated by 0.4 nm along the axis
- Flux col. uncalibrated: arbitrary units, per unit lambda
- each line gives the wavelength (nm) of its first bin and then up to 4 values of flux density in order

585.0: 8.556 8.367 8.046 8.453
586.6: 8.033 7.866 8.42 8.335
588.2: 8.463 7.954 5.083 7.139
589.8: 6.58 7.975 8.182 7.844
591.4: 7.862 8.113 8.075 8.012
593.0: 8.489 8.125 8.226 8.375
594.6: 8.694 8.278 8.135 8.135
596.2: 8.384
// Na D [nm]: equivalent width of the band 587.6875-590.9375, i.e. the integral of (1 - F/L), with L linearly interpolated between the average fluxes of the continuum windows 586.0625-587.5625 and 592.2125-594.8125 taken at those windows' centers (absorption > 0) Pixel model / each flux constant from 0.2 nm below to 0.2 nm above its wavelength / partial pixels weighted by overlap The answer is 0.30 nm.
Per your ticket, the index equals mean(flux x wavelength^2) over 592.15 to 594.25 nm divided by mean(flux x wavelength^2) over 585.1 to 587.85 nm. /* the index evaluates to 1.02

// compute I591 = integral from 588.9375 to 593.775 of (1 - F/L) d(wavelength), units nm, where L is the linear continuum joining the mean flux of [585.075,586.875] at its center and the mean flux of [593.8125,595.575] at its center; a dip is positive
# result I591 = 0.346 nm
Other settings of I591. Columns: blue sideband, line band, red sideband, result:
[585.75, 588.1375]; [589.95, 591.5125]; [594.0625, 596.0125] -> 0.064 nm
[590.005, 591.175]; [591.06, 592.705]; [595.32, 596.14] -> 0.009 nm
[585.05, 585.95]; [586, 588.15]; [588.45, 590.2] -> -0.164 nm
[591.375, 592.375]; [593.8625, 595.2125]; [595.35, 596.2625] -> -0.045 nm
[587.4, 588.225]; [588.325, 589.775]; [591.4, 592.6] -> 0.261 nm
